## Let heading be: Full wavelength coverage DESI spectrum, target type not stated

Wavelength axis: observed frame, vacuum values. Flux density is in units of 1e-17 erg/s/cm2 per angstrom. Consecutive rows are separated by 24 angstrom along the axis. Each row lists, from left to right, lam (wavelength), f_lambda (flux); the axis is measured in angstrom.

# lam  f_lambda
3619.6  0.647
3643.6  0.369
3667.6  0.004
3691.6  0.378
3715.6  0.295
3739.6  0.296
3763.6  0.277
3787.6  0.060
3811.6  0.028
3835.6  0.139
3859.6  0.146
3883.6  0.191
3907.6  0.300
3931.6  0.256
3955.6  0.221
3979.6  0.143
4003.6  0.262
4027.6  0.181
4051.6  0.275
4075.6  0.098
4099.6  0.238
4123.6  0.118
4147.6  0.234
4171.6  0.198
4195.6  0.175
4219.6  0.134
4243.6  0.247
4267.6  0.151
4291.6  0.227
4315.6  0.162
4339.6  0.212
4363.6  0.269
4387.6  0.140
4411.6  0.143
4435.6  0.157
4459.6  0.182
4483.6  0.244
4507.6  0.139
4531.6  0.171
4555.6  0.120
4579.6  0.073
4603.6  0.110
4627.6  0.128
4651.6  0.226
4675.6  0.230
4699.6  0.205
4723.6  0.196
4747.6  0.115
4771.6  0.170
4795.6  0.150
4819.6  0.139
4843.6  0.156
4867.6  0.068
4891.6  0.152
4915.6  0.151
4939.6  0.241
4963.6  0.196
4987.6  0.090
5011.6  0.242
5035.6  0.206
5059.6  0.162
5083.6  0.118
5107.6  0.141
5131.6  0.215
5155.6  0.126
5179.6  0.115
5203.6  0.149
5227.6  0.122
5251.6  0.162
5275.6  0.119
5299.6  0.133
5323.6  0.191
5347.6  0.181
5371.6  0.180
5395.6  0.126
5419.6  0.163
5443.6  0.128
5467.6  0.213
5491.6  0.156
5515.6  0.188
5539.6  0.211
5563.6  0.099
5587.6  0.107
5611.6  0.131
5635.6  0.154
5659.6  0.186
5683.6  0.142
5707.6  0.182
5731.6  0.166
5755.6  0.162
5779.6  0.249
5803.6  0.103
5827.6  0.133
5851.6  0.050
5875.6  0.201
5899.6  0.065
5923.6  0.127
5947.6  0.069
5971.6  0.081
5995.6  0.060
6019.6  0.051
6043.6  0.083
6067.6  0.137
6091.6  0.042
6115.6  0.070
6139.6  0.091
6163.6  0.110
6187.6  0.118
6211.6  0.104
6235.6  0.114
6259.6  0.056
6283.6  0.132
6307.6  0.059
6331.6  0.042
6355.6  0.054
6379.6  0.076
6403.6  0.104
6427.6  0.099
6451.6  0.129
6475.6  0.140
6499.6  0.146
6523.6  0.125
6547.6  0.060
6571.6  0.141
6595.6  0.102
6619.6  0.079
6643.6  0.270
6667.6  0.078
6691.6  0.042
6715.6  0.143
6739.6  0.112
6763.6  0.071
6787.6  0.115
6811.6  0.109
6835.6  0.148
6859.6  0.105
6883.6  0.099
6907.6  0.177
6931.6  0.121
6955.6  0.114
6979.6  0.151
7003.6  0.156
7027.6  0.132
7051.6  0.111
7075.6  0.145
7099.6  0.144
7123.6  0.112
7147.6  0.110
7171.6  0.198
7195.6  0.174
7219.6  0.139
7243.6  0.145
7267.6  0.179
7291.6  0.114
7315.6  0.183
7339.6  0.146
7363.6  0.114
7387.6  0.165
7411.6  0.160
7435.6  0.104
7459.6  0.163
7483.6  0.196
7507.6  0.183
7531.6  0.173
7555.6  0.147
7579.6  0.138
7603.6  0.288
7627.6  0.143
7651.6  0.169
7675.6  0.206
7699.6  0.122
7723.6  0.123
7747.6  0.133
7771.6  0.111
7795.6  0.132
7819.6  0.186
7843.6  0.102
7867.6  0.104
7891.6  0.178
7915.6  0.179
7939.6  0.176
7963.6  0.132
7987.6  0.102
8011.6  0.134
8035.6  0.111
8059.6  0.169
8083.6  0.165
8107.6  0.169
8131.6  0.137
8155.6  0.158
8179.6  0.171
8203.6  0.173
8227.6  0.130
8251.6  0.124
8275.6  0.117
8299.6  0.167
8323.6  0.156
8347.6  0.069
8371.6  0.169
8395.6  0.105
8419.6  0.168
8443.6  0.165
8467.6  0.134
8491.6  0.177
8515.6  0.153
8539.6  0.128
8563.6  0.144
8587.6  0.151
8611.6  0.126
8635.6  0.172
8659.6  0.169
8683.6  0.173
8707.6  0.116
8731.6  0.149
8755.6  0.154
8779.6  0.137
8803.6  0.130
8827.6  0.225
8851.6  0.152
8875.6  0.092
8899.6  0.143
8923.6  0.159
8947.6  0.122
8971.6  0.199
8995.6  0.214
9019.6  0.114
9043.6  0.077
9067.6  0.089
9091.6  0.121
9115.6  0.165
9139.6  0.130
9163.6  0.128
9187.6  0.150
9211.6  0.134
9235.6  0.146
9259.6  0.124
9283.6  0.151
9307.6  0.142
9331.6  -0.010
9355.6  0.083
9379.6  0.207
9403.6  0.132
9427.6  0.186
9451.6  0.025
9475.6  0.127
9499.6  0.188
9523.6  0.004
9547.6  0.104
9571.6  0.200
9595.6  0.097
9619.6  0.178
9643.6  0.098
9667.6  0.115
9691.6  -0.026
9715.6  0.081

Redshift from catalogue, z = 0.782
